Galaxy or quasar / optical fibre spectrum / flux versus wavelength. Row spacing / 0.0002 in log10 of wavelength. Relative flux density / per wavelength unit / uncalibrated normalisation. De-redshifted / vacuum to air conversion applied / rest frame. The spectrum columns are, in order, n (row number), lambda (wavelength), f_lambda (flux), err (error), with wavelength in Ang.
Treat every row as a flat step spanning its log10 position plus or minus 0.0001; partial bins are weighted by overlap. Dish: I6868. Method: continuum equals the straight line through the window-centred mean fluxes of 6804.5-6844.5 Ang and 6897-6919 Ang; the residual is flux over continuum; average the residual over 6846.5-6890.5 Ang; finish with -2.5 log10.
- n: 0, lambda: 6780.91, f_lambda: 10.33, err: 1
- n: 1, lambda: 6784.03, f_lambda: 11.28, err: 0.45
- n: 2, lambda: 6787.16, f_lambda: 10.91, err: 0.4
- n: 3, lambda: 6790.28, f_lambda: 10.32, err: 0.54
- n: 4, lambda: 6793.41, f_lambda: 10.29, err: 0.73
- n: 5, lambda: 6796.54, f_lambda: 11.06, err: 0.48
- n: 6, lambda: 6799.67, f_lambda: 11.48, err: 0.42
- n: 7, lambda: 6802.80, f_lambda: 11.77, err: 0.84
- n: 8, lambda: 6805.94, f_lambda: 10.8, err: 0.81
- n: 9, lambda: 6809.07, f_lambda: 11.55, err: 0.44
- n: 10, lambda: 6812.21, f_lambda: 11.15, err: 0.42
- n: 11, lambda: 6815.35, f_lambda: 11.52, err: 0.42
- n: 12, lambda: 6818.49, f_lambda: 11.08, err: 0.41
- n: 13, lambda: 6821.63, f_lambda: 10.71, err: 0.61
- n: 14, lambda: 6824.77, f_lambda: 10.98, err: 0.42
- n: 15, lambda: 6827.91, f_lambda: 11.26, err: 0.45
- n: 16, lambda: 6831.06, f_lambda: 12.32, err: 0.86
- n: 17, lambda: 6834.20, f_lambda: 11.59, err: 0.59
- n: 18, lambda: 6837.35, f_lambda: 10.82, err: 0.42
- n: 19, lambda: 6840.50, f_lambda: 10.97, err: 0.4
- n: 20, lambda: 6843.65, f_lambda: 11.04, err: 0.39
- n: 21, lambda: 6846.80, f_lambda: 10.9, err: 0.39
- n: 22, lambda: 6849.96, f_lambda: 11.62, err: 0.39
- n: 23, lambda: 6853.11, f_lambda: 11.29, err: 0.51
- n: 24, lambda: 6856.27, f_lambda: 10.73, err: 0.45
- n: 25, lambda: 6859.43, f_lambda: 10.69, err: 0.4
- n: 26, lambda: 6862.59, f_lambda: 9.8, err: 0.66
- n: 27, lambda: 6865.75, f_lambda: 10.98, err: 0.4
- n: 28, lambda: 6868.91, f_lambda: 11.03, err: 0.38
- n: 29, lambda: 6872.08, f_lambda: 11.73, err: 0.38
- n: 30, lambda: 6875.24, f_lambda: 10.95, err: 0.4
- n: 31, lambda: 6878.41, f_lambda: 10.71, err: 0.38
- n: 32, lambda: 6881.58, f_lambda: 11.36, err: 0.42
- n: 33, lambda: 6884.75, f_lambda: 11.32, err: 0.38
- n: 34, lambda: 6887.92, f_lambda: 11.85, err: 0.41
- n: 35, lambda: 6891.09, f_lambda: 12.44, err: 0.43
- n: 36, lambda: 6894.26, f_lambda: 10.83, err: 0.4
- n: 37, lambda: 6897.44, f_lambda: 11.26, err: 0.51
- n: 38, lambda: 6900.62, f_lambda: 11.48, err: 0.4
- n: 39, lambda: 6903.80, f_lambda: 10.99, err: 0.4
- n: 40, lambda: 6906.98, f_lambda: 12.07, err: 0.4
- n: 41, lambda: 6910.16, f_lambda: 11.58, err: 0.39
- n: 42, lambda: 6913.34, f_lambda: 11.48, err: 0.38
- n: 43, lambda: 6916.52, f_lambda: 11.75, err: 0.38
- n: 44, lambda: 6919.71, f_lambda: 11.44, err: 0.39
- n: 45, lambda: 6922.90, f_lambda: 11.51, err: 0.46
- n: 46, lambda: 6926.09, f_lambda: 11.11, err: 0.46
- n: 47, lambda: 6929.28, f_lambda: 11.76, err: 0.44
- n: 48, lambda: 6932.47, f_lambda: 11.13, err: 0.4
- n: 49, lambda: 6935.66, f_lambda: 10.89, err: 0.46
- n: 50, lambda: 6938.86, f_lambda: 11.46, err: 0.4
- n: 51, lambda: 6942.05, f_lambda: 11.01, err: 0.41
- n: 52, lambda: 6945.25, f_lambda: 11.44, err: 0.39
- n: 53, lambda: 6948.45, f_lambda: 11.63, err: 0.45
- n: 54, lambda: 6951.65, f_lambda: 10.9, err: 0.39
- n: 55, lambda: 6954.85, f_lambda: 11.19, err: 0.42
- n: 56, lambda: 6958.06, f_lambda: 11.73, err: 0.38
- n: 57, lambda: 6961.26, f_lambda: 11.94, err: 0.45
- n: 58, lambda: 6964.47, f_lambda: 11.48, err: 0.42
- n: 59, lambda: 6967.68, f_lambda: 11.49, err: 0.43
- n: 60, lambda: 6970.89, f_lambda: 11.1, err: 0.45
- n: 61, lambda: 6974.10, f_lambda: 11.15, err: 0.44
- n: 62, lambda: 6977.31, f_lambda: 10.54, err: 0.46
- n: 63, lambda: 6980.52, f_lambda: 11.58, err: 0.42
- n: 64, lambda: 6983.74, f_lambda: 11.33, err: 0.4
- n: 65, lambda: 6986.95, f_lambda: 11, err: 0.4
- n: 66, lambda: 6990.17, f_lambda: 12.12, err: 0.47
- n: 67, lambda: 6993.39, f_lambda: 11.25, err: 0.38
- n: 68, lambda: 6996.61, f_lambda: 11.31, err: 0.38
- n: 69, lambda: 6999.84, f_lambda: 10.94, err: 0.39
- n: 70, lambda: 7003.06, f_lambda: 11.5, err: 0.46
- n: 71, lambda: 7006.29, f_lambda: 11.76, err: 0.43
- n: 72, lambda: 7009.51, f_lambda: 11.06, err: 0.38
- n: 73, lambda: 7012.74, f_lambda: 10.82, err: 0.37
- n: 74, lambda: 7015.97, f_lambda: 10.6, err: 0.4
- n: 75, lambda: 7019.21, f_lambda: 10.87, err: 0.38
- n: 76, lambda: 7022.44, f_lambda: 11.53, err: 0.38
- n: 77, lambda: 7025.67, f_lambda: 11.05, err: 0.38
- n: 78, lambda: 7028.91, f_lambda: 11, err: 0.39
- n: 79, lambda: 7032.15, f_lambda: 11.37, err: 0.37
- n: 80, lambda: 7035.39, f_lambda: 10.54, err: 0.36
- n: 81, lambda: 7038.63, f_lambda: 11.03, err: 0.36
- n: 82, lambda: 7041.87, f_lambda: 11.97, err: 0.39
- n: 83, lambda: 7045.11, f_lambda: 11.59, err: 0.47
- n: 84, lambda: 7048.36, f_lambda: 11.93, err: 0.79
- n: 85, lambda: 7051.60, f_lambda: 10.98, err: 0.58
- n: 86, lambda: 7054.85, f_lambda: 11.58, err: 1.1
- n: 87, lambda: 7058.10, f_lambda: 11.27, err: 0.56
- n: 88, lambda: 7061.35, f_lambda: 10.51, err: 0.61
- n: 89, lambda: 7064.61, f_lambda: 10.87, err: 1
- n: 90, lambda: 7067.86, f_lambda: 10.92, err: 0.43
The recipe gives 0.03 mag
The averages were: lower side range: 11.2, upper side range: 11.5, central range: 11.1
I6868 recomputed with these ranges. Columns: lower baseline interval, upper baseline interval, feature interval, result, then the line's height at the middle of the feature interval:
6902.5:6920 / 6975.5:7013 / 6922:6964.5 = 0.01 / 11.5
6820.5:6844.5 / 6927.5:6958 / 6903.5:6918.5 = -0.03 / 11.3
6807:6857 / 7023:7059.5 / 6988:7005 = -0.01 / 11.3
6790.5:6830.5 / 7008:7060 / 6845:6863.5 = 0.03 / 11.1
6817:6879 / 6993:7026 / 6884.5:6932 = -0.04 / 11.1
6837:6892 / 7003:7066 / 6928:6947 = -0.01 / 11.1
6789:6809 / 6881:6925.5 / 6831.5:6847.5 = 0.00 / 11.2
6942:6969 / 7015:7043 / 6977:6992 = -0.01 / 11.3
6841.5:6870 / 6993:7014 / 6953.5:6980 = -0.02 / 11.2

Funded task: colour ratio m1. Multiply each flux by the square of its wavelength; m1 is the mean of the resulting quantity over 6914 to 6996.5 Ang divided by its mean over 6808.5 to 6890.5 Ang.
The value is 1.05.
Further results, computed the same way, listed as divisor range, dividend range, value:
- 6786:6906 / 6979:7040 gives 1.05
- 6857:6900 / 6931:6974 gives 1.04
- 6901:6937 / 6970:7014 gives 1.01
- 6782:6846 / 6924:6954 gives 1.05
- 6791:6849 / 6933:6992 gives 1.06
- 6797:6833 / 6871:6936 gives 1.03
